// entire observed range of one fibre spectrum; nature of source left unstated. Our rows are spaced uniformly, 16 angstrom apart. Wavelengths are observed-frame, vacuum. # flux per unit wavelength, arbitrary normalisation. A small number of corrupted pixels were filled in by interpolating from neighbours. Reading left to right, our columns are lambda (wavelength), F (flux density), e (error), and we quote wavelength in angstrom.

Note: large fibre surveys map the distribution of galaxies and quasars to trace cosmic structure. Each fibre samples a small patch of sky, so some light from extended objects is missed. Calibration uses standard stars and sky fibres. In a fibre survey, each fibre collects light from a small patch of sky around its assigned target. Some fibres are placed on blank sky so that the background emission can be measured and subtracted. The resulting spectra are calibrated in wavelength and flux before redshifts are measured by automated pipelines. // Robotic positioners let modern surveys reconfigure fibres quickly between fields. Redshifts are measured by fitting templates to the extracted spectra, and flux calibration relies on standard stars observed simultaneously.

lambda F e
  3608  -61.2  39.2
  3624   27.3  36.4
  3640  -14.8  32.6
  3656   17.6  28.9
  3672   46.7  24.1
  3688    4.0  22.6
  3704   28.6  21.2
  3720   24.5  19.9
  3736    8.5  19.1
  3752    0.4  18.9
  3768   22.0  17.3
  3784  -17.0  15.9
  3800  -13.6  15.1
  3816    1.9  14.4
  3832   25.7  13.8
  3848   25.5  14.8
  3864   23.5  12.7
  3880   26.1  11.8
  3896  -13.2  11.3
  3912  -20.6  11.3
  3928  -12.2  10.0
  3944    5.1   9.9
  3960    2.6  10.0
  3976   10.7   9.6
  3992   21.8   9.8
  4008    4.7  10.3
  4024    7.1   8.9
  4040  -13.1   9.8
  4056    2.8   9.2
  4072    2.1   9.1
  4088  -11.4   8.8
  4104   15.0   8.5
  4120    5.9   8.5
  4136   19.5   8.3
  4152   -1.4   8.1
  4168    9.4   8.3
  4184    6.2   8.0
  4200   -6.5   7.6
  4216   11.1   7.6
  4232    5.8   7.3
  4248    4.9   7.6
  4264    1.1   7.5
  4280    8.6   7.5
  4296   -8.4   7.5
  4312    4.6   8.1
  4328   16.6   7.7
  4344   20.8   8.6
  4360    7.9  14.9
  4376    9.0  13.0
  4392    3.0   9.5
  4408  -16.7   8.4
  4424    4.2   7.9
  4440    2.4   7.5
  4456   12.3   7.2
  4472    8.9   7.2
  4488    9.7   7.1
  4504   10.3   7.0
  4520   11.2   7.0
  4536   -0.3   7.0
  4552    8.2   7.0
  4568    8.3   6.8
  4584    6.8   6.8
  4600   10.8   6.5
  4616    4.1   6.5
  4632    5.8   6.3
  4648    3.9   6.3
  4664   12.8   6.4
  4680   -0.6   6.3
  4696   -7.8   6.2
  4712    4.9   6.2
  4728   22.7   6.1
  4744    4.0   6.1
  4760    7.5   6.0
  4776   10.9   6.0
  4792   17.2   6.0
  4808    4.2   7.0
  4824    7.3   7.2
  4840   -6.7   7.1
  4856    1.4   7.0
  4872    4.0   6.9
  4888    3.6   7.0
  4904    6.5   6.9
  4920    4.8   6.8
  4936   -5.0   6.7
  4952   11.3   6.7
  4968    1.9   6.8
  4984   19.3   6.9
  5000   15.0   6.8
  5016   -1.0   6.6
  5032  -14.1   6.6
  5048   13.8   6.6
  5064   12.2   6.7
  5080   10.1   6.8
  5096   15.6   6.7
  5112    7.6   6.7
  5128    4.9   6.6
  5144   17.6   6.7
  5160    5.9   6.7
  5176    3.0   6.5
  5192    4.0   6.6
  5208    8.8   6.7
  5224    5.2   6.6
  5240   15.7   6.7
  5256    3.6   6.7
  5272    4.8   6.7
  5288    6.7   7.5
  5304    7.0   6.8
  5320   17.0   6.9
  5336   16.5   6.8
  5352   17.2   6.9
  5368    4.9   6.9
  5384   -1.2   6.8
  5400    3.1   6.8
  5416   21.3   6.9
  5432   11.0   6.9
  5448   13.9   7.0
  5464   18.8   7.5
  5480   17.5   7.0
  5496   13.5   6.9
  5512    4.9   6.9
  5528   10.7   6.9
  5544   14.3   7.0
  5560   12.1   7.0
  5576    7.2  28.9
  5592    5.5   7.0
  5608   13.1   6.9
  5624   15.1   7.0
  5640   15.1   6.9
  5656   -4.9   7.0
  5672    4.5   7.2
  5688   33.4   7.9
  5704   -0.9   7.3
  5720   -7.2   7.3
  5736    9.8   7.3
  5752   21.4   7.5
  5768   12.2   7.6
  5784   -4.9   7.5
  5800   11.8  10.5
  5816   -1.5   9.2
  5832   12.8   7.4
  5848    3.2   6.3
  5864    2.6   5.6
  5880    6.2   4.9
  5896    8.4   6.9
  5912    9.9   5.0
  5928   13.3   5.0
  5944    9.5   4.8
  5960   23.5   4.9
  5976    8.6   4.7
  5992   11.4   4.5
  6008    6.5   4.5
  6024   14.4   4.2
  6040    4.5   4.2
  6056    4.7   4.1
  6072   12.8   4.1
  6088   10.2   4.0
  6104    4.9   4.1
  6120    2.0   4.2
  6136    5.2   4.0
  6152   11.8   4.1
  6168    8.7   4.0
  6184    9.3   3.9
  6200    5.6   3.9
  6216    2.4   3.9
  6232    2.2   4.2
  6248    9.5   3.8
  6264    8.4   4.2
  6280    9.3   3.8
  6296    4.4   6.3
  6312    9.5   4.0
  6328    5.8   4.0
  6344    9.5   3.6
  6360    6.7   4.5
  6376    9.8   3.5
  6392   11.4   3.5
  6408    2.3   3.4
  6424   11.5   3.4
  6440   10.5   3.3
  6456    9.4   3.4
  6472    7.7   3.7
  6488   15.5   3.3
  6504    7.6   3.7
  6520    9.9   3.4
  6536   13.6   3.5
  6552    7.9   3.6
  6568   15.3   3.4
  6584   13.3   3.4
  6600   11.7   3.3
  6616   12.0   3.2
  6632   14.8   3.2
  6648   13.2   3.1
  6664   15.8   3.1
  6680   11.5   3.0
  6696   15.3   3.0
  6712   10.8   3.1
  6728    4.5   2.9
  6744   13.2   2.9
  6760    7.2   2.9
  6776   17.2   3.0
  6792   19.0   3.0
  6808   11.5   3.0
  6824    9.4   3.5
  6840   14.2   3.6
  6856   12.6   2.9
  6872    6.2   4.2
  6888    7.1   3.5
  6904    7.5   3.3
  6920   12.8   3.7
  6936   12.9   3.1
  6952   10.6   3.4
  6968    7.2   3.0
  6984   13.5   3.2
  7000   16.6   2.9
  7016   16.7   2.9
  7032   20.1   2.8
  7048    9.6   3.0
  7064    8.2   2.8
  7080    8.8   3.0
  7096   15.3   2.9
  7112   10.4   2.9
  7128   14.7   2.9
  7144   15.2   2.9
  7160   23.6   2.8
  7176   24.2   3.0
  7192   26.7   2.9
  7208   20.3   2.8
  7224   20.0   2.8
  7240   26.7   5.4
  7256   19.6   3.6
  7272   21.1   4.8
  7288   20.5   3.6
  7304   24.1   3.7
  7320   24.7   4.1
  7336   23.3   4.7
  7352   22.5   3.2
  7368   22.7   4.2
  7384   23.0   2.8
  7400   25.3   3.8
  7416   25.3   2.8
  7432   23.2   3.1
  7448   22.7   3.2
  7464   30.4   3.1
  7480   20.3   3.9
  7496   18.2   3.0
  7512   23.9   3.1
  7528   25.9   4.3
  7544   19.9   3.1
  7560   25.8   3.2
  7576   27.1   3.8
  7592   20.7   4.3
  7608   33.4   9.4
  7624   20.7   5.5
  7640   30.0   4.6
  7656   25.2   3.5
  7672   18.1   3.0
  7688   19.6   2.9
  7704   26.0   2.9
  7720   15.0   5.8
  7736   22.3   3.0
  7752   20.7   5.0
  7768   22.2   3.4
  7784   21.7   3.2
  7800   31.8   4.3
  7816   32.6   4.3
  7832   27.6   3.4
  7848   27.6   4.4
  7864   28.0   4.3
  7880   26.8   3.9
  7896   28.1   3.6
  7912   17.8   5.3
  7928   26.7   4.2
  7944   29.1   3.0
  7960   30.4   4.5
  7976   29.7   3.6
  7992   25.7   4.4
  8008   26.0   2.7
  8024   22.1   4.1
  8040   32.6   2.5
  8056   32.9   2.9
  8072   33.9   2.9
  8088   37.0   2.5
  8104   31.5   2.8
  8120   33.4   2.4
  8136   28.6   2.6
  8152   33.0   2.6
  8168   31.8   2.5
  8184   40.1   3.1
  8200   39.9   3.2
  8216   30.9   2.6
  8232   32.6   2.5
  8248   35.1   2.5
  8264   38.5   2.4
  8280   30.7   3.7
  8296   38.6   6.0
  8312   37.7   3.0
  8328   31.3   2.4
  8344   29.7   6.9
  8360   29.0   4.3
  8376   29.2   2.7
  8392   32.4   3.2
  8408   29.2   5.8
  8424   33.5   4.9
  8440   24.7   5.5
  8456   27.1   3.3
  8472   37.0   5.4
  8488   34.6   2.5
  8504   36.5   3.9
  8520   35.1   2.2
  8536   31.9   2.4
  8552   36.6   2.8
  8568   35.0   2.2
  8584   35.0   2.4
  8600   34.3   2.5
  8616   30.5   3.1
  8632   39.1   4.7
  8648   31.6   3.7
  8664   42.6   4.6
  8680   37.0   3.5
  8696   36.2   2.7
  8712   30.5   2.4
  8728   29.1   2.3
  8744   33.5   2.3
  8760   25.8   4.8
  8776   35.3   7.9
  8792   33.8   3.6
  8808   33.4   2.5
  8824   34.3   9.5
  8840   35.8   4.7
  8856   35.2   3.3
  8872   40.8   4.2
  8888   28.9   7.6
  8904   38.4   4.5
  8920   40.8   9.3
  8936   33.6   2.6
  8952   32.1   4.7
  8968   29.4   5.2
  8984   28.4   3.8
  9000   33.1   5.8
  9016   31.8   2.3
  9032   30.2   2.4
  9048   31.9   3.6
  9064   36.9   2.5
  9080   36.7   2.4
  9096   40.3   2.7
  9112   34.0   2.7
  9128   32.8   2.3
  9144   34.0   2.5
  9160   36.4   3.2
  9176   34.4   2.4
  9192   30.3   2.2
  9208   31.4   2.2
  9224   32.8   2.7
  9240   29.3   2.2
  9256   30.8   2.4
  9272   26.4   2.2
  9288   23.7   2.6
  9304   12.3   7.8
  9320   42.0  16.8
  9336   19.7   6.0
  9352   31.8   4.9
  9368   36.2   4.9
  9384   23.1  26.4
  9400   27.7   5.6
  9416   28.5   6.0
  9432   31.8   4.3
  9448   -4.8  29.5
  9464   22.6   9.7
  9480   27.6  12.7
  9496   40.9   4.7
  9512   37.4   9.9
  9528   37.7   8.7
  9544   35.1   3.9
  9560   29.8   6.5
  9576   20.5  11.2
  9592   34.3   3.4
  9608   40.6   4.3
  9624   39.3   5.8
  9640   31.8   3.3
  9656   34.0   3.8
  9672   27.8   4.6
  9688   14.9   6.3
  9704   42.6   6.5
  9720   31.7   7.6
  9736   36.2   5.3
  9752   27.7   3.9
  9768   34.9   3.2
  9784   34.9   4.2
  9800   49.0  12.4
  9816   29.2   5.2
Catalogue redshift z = 0.79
